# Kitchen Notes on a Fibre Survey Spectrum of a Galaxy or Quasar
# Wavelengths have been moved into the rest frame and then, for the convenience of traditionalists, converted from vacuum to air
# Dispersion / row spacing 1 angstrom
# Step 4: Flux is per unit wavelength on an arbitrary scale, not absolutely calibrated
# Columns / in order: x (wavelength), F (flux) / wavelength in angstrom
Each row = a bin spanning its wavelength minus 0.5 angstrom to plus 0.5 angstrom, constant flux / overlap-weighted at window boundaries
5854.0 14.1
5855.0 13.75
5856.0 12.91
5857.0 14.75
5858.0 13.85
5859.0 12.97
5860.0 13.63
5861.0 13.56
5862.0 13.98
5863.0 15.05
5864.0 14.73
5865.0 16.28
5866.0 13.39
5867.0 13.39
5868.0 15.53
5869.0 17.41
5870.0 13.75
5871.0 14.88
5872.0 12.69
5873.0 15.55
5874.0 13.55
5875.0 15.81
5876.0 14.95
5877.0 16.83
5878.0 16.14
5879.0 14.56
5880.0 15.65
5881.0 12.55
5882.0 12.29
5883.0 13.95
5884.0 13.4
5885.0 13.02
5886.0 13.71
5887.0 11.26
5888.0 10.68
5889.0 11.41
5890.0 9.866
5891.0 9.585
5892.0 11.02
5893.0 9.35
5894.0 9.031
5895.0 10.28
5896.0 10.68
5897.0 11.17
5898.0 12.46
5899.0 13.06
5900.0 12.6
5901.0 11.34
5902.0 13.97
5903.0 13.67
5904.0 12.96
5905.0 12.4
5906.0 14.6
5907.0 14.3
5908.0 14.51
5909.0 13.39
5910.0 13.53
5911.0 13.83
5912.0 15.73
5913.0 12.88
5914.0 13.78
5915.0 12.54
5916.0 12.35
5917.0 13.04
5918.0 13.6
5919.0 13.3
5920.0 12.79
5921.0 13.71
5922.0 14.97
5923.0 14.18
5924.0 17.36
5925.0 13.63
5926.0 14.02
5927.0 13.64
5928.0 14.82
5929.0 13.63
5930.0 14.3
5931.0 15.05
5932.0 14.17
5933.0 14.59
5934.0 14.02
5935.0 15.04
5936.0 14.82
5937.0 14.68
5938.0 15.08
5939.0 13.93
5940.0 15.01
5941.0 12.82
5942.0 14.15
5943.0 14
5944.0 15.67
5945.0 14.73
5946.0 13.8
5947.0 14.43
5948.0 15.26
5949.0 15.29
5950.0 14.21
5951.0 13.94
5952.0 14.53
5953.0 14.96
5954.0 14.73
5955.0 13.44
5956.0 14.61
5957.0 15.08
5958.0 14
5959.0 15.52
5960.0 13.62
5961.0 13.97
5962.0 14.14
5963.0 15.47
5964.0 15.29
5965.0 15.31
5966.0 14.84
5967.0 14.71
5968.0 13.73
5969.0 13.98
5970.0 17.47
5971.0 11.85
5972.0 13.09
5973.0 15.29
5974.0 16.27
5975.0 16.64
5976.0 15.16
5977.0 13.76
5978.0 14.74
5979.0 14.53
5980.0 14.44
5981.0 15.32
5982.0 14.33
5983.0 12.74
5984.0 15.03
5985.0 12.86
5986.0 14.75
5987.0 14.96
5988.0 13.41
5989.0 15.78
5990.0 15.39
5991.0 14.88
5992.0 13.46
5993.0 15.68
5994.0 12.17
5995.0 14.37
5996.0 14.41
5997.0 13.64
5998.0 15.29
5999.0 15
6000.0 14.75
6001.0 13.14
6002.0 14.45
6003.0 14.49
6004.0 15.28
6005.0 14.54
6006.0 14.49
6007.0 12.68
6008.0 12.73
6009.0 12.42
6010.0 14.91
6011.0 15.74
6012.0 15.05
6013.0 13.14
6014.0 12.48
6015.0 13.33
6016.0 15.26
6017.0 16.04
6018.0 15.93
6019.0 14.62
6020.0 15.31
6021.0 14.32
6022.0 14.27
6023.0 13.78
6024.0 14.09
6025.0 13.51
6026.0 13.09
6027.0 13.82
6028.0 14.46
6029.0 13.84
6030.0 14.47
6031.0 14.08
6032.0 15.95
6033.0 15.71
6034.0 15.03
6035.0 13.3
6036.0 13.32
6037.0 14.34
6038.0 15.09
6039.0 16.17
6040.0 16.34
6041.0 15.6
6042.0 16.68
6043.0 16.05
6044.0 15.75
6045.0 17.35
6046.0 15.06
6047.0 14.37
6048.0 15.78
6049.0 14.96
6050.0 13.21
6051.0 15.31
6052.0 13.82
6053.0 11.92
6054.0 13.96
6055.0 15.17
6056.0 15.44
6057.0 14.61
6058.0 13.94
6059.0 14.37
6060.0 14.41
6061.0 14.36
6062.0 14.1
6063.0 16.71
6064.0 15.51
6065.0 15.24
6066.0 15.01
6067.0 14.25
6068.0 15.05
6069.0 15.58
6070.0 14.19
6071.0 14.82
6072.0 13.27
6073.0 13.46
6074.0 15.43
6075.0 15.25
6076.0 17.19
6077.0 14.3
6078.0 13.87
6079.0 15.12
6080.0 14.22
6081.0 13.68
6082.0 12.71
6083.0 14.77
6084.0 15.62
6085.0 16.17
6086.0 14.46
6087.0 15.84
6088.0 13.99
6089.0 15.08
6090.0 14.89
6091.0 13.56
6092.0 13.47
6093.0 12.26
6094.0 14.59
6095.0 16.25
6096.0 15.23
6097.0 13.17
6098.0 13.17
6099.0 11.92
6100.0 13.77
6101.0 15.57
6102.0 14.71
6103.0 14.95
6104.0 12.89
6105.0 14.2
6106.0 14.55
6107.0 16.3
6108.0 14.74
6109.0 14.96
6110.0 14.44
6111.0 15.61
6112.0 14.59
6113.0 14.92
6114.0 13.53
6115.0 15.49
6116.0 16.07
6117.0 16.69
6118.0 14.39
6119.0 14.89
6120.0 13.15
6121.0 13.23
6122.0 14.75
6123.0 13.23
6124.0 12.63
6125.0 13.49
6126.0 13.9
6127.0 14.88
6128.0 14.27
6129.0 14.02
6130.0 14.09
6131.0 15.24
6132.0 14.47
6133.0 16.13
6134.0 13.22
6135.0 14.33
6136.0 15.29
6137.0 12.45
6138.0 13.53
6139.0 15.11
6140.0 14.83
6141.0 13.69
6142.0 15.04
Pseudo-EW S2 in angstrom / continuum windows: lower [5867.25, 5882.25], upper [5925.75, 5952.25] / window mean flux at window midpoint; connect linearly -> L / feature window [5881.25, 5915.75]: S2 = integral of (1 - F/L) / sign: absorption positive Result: 5.3 angstrom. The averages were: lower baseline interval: 14.8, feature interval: 12.4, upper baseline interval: 14.4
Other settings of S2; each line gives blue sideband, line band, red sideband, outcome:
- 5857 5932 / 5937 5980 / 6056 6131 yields -2.4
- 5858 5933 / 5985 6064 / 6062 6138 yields -2.3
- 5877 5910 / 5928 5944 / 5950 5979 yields -0.7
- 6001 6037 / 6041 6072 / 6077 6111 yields -1.2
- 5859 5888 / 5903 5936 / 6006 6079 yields 0.9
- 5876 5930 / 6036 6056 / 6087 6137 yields -1.6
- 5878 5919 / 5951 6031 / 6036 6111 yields -4.0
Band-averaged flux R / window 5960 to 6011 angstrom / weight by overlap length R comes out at 14.4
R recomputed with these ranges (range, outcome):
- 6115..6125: 14.4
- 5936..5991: 14.6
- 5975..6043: 14.5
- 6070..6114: 14.5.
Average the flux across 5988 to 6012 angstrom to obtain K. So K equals 14.3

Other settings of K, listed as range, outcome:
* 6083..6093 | 14.7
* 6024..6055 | 14.7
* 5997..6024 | 14.3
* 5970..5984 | 14.6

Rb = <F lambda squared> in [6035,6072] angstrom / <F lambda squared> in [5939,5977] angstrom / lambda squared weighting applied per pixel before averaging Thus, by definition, 1.1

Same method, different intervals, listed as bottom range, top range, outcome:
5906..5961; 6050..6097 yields 1.07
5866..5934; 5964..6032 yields 1.11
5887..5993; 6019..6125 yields 1.10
